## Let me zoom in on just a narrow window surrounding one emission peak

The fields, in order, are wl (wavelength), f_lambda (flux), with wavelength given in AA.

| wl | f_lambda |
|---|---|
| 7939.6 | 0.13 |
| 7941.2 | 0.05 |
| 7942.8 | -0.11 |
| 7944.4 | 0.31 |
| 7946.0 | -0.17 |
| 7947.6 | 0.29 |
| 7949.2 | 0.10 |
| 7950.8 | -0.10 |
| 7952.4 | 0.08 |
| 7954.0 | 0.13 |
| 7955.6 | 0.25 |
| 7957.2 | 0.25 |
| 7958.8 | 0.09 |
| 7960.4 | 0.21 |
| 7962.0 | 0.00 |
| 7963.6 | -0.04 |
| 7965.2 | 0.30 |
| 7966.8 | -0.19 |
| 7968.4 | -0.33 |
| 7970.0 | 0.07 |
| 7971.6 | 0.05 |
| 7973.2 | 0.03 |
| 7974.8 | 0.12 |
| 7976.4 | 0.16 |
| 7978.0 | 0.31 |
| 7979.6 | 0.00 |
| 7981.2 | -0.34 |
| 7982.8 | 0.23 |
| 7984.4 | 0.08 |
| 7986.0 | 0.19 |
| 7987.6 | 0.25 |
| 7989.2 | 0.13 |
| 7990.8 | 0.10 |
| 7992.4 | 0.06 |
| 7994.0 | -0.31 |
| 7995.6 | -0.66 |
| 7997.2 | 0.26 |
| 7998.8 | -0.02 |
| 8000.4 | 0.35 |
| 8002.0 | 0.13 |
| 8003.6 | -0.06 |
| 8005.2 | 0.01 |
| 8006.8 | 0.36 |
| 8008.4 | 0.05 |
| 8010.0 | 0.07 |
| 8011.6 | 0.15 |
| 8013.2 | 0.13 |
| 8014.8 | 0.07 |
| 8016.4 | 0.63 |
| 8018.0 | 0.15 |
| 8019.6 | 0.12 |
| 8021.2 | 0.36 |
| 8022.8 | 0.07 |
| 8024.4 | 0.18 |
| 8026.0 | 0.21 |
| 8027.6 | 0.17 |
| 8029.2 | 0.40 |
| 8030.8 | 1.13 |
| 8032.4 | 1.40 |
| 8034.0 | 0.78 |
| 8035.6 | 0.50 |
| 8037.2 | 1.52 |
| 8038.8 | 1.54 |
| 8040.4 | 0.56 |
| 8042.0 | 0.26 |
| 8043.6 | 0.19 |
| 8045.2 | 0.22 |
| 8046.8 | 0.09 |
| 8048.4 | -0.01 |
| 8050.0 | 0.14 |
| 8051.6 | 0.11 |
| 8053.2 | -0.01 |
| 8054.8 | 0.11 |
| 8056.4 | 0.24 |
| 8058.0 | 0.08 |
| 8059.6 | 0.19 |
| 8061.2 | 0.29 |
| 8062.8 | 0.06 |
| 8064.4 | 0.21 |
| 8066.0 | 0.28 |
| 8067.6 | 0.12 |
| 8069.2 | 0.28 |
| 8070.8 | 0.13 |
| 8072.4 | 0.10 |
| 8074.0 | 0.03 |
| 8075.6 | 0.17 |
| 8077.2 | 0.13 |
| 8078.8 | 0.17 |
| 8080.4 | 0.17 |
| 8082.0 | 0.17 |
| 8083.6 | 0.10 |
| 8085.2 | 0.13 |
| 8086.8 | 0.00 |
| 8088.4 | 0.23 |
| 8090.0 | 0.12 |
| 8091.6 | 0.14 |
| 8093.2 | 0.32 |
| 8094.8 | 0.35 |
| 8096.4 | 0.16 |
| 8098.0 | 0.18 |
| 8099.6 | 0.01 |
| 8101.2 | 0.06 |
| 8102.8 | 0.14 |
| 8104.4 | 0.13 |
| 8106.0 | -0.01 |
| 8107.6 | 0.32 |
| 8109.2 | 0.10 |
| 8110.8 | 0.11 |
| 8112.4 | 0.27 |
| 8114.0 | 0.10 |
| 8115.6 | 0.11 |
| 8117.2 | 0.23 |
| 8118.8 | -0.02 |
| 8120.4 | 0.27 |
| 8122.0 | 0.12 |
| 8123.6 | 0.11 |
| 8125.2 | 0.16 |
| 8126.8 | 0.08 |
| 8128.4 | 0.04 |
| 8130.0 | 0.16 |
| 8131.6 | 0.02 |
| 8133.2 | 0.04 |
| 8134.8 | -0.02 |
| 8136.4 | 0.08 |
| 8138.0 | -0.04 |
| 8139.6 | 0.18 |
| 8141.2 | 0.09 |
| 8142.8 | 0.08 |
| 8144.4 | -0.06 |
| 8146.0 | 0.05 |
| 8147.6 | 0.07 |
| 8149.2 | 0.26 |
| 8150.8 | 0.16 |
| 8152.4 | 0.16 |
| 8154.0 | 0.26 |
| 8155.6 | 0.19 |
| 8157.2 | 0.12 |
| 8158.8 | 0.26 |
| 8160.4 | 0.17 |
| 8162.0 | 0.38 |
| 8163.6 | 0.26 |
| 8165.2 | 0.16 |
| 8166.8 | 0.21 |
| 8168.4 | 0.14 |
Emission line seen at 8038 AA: [O II] 3727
